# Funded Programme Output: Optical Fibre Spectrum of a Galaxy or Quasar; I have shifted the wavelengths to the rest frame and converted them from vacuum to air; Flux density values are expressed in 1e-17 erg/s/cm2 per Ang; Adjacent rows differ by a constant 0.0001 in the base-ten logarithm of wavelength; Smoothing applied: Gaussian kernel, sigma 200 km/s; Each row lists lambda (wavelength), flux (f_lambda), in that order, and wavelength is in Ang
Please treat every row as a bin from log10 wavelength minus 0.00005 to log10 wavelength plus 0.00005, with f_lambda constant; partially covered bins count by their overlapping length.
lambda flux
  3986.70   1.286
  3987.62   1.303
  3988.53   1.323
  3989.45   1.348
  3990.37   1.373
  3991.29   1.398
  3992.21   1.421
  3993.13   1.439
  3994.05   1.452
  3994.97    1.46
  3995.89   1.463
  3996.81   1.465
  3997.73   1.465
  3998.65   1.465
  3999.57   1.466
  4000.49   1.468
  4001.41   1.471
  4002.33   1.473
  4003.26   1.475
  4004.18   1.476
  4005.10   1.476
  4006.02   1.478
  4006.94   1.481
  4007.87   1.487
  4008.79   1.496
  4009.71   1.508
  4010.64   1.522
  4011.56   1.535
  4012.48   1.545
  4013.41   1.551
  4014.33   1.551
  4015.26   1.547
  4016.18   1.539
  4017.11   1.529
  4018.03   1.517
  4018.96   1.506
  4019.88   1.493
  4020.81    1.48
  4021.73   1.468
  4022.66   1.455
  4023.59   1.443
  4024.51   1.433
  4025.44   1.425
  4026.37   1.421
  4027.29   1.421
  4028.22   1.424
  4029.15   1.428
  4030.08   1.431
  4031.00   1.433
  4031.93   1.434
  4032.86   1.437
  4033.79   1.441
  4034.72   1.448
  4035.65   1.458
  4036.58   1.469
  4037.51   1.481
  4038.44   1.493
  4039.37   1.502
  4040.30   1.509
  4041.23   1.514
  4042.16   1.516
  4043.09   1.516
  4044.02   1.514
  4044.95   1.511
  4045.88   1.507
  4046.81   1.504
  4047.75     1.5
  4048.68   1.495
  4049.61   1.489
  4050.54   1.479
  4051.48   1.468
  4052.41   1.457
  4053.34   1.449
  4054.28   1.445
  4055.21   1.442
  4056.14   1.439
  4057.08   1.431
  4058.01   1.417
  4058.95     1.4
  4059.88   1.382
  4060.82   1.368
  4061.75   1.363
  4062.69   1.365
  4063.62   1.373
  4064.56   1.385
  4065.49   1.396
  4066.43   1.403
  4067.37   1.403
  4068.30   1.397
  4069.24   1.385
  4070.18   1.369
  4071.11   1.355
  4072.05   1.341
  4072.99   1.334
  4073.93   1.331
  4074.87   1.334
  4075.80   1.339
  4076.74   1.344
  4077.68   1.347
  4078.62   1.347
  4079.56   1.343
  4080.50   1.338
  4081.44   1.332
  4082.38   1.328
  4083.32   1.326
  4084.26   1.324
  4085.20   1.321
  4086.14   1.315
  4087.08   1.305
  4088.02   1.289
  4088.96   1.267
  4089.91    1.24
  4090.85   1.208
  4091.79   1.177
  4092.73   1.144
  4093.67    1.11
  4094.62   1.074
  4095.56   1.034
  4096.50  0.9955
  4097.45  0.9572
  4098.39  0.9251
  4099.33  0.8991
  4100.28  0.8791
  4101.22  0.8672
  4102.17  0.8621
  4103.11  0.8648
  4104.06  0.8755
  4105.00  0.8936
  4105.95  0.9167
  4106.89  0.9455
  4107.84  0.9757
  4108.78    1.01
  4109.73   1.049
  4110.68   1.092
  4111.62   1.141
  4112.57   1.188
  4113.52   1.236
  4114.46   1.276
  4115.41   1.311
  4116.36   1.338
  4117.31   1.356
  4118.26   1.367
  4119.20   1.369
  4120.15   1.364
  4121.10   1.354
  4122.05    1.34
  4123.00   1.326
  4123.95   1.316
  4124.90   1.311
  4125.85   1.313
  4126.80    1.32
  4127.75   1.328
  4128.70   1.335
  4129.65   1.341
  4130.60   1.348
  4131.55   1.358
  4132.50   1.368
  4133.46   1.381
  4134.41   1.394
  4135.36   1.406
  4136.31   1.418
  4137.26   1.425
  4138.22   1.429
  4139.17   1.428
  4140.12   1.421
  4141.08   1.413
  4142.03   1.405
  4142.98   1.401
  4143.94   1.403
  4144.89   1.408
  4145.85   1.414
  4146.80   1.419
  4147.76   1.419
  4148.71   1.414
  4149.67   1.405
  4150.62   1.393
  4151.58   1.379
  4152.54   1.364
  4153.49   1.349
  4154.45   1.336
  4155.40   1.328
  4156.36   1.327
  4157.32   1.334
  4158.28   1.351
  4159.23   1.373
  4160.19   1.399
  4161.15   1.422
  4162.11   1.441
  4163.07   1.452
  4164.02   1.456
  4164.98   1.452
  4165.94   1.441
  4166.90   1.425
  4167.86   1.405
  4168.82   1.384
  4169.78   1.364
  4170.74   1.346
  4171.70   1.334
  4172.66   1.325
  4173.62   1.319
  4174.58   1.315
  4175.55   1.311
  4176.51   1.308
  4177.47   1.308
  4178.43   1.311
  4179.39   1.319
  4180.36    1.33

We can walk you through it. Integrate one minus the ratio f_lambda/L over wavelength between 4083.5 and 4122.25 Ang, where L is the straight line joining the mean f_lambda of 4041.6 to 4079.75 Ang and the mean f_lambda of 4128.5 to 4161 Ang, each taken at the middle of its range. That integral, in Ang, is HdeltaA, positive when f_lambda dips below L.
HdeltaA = 7.4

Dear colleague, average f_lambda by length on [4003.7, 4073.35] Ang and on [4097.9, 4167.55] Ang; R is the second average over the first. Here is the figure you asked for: 0.88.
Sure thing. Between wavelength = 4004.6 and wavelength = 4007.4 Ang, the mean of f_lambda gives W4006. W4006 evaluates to 1.48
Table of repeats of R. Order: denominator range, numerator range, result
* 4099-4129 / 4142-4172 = 1.20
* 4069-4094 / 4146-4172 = 1.07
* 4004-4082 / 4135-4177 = 0.96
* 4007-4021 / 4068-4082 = 0.89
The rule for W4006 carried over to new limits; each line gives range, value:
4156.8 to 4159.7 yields 1.35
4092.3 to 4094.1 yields 1.13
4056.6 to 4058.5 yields 1.42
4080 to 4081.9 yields 1.33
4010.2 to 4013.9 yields 1.54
